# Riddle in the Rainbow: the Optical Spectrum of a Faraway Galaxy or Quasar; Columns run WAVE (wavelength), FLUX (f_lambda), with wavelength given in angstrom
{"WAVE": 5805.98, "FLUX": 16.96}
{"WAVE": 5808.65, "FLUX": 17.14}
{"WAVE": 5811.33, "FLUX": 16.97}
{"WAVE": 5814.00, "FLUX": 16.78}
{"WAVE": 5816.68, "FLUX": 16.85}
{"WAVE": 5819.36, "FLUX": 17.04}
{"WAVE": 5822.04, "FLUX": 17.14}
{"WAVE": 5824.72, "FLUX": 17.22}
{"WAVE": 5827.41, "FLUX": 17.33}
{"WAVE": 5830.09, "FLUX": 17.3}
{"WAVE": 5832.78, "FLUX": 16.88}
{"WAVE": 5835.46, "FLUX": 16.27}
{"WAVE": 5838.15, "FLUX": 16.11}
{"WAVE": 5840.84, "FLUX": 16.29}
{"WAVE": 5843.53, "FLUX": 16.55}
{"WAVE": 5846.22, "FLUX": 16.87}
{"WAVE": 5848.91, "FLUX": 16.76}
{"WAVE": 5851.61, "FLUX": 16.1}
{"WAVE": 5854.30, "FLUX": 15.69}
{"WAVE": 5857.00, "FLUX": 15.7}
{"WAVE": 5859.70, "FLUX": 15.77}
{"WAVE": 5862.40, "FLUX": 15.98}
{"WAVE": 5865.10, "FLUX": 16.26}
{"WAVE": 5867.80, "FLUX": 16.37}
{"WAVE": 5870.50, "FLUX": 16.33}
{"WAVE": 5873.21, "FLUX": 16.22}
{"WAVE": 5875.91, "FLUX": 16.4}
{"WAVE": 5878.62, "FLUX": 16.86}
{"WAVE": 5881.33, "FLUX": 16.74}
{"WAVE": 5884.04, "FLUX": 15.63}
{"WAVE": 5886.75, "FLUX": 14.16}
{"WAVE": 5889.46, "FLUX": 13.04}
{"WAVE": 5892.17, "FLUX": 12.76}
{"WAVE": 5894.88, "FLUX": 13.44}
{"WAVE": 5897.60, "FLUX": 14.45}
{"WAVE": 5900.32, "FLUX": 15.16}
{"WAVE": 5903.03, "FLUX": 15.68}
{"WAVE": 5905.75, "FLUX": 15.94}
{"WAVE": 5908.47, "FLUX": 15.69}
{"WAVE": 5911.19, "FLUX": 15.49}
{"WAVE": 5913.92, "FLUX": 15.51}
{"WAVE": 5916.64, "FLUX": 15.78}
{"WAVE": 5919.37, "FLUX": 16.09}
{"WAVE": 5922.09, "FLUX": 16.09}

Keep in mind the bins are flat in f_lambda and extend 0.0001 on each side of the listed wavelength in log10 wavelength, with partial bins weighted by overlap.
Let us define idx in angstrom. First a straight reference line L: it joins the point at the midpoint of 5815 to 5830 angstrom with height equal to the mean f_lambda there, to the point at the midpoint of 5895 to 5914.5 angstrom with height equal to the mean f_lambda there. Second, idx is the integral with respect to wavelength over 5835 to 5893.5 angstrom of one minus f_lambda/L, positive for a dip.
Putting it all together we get 1.24 angstrom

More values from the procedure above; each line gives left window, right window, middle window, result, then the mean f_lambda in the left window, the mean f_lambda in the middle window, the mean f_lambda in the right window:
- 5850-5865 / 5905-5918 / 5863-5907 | 1.20 angstrom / 15.9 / 15.3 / 15.7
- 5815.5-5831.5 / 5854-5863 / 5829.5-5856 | -0.10 angstrom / 17.1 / 16.4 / 15.8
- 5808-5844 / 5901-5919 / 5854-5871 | 0.34 angstrom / 16.8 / 16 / 15.7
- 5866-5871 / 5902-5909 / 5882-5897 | 1.93 angstrom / 16.4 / 14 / 15.8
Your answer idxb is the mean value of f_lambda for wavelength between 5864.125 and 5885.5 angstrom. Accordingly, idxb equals 16.3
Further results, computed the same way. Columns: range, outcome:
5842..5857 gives 16.3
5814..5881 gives 16.5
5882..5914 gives 14.8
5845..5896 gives 15.6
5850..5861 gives 15.8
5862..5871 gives 16.3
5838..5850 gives 16.6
